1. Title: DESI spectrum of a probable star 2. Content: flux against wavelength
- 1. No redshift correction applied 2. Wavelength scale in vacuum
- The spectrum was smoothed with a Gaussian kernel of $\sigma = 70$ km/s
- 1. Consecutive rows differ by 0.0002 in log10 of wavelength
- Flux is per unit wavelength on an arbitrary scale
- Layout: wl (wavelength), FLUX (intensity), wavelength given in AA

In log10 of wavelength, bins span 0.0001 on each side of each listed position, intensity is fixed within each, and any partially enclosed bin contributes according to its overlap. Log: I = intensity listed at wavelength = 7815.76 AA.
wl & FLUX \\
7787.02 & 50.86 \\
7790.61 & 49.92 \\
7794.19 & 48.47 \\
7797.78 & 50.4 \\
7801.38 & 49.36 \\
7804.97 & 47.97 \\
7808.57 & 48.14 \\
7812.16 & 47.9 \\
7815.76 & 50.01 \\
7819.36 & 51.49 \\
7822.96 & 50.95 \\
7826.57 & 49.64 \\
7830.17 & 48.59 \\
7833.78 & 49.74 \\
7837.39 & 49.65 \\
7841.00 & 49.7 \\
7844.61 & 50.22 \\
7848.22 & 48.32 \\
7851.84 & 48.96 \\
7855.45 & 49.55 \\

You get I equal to 50.01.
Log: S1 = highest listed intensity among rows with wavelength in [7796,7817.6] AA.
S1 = 50.4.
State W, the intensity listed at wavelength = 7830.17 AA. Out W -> 48.59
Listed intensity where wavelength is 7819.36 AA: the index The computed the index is 51.49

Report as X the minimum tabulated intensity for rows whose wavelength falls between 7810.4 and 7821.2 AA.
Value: 47.9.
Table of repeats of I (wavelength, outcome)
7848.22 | 48.32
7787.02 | 50.86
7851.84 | 48.96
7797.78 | 50.4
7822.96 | 50.95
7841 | 49.7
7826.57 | 49.64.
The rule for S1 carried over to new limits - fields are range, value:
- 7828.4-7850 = 50.22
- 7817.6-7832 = 51.49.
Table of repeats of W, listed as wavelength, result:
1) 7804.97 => 47.97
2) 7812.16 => 47.9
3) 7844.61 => 50.22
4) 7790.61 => 49.92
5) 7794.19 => 48.47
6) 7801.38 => 49.36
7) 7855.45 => 49.55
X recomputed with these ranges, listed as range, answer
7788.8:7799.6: 48.47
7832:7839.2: 49.65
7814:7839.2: 48.59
